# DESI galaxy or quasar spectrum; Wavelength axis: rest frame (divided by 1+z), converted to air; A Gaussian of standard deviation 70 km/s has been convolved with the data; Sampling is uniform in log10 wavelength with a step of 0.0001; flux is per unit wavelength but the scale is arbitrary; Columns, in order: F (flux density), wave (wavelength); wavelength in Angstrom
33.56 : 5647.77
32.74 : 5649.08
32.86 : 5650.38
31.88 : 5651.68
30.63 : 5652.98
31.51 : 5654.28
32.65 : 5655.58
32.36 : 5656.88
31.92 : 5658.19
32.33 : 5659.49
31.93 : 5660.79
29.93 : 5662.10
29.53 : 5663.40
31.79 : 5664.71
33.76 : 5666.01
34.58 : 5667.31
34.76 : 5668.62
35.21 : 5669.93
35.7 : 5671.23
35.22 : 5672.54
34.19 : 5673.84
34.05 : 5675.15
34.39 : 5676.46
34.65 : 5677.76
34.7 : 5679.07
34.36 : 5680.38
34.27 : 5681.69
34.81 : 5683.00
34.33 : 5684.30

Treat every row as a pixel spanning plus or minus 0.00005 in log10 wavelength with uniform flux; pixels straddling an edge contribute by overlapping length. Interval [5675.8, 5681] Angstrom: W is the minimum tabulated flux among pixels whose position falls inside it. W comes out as 34.36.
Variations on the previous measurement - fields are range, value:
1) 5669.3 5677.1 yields 34.05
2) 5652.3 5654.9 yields 30.63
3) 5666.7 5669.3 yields 34.58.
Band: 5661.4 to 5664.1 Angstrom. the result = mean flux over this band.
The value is 29.7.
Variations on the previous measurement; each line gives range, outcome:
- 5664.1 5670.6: 34.1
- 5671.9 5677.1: 34.5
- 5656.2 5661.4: 32.1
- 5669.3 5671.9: 35.5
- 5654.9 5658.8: 32.3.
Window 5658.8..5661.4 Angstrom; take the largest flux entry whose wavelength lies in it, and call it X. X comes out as 32.33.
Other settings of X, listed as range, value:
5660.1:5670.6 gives 35.21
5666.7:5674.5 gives 35.7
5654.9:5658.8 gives 32.65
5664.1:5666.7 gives 33.76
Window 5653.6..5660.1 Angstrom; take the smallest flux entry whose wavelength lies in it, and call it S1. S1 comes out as 31.51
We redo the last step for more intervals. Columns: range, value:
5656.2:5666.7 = 29.53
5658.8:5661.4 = 31.93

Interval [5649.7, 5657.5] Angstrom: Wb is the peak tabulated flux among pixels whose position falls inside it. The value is 32.86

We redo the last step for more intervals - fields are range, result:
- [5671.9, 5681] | 35.22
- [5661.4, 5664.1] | 29.93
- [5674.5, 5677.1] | 34.39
